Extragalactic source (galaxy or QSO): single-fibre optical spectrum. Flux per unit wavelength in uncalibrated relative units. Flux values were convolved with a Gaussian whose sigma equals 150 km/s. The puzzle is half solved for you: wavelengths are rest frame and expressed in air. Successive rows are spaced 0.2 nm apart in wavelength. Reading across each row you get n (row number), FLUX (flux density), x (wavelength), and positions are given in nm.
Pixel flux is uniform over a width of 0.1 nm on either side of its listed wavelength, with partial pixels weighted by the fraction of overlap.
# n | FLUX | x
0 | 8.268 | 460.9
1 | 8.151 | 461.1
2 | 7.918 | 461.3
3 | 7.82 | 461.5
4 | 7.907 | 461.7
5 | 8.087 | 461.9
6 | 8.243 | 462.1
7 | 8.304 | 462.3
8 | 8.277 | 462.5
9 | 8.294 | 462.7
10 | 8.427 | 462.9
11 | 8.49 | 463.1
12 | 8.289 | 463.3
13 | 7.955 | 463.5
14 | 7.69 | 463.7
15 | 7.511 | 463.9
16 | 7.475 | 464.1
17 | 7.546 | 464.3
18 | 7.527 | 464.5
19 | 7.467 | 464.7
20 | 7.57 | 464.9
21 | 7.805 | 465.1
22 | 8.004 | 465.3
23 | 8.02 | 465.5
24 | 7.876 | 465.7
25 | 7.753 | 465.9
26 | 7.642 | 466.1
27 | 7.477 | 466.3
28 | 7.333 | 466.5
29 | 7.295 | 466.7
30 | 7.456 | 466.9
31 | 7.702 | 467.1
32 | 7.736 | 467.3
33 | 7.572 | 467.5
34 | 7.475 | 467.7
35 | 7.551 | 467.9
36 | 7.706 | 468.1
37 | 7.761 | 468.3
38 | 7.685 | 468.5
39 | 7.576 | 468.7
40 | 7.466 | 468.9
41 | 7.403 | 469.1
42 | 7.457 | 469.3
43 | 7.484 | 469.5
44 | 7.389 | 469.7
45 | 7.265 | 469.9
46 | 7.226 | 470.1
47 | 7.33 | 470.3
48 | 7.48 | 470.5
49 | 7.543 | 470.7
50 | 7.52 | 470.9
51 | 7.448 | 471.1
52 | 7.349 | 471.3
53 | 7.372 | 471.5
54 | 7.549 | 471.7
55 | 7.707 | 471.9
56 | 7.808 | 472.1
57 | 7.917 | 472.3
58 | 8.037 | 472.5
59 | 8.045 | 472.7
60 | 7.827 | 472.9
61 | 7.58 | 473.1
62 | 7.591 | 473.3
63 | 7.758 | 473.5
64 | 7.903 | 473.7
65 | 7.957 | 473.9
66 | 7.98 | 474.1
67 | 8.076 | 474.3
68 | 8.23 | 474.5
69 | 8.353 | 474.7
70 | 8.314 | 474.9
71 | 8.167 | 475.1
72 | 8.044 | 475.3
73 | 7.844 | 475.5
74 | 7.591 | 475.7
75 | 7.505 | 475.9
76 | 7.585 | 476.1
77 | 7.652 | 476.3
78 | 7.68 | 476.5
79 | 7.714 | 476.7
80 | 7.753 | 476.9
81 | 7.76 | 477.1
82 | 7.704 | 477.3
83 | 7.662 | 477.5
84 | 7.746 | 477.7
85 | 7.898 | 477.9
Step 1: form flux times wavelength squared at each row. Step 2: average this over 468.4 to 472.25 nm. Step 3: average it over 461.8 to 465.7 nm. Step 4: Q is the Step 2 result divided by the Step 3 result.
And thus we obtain 1.0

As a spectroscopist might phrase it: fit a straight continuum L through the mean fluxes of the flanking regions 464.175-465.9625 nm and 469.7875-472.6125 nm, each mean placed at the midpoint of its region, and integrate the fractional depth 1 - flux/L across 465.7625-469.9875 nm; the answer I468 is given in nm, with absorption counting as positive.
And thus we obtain 0.06 nm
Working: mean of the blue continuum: 7.73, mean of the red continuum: 7.54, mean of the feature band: 7.54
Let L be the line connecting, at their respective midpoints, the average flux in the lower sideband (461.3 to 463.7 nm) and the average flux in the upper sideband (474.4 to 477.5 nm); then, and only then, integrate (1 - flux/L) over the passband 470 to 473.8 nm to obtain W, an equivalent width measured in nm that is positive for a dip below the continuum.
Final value 0.15 nm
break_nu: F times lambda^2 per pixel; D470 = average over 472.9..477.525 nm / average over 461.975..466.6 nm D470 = 1.0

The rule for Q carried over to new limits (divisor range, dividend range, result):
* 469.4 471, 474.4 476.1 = 1.10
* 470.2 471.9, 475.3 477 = 1.05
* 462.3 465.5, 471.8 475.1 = 1.05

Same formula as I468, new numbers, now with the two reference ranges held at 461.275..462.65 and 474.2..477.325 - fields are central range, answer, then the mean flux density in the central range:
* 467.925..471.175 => 0.20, 7.49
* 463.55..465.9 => 0.11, 7.69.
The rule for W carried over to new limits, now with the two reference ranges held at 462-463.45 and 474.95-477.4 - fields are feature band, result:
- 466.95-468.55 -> 0.093 nm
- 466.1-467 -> 0.082 nm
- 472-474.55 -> -0.004 nm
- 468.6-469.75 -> 0.084 nm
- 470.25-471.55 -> 0.088 nm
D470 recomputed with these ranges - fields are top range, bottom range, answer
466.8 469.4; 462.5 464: 0.95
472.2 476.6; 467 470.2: 1.07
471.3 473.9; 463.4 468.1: 1.05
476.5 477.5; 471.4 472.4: 1.03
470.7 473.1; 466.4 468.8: 1.03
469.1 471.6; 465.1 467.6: 0.98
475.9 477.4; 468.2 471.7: 1.06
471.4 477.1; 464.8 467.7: 1.06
